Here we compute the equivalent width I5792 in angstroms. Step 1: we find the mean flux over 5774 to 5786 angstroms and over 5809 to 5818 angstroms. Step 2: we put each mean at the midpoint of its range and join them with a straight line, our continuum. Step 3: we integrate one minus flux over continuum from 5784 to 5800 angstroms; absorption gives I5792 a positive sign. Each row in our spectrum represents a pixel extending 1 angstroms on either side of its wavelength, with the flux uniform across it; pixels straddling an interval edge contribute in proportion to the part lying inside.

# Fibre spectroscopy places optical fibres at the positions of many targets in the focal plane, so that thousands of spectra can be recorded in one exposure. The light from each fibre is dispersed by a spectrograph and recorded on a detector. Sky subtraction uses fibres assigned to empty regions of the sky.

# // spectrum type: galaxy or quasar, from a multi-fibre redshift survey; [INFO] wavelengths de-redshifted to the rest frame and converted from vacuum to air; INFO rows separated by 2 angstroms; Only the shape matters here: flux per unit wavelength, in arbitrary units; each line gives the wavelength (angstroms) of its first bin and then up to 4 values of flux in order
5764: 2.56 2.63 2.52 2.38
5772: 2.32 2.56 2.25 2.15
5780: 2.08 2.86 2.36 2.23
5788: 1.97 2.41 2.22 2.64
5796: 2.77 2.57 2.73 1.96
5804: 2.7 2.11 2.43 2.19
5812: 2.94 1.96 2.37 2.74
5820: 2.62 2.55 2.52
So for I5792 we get -0.3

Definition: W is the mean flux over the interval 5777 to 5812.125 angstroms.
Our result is 2.39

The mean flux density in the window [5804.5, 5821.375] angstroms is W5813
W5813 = 2.43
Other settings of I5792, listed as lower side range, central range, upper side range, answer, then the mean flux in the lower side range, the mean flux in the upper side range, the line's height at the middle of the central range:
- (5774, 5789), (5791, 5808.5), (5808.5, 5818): -0.8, 2.29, 2.41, 2.36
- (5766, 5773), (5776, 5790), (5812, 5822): 1.0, 2.44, 2.49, 2.45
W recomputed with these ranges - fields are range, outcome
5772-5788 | 2.33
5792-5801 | 2.63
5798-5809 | 2.4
